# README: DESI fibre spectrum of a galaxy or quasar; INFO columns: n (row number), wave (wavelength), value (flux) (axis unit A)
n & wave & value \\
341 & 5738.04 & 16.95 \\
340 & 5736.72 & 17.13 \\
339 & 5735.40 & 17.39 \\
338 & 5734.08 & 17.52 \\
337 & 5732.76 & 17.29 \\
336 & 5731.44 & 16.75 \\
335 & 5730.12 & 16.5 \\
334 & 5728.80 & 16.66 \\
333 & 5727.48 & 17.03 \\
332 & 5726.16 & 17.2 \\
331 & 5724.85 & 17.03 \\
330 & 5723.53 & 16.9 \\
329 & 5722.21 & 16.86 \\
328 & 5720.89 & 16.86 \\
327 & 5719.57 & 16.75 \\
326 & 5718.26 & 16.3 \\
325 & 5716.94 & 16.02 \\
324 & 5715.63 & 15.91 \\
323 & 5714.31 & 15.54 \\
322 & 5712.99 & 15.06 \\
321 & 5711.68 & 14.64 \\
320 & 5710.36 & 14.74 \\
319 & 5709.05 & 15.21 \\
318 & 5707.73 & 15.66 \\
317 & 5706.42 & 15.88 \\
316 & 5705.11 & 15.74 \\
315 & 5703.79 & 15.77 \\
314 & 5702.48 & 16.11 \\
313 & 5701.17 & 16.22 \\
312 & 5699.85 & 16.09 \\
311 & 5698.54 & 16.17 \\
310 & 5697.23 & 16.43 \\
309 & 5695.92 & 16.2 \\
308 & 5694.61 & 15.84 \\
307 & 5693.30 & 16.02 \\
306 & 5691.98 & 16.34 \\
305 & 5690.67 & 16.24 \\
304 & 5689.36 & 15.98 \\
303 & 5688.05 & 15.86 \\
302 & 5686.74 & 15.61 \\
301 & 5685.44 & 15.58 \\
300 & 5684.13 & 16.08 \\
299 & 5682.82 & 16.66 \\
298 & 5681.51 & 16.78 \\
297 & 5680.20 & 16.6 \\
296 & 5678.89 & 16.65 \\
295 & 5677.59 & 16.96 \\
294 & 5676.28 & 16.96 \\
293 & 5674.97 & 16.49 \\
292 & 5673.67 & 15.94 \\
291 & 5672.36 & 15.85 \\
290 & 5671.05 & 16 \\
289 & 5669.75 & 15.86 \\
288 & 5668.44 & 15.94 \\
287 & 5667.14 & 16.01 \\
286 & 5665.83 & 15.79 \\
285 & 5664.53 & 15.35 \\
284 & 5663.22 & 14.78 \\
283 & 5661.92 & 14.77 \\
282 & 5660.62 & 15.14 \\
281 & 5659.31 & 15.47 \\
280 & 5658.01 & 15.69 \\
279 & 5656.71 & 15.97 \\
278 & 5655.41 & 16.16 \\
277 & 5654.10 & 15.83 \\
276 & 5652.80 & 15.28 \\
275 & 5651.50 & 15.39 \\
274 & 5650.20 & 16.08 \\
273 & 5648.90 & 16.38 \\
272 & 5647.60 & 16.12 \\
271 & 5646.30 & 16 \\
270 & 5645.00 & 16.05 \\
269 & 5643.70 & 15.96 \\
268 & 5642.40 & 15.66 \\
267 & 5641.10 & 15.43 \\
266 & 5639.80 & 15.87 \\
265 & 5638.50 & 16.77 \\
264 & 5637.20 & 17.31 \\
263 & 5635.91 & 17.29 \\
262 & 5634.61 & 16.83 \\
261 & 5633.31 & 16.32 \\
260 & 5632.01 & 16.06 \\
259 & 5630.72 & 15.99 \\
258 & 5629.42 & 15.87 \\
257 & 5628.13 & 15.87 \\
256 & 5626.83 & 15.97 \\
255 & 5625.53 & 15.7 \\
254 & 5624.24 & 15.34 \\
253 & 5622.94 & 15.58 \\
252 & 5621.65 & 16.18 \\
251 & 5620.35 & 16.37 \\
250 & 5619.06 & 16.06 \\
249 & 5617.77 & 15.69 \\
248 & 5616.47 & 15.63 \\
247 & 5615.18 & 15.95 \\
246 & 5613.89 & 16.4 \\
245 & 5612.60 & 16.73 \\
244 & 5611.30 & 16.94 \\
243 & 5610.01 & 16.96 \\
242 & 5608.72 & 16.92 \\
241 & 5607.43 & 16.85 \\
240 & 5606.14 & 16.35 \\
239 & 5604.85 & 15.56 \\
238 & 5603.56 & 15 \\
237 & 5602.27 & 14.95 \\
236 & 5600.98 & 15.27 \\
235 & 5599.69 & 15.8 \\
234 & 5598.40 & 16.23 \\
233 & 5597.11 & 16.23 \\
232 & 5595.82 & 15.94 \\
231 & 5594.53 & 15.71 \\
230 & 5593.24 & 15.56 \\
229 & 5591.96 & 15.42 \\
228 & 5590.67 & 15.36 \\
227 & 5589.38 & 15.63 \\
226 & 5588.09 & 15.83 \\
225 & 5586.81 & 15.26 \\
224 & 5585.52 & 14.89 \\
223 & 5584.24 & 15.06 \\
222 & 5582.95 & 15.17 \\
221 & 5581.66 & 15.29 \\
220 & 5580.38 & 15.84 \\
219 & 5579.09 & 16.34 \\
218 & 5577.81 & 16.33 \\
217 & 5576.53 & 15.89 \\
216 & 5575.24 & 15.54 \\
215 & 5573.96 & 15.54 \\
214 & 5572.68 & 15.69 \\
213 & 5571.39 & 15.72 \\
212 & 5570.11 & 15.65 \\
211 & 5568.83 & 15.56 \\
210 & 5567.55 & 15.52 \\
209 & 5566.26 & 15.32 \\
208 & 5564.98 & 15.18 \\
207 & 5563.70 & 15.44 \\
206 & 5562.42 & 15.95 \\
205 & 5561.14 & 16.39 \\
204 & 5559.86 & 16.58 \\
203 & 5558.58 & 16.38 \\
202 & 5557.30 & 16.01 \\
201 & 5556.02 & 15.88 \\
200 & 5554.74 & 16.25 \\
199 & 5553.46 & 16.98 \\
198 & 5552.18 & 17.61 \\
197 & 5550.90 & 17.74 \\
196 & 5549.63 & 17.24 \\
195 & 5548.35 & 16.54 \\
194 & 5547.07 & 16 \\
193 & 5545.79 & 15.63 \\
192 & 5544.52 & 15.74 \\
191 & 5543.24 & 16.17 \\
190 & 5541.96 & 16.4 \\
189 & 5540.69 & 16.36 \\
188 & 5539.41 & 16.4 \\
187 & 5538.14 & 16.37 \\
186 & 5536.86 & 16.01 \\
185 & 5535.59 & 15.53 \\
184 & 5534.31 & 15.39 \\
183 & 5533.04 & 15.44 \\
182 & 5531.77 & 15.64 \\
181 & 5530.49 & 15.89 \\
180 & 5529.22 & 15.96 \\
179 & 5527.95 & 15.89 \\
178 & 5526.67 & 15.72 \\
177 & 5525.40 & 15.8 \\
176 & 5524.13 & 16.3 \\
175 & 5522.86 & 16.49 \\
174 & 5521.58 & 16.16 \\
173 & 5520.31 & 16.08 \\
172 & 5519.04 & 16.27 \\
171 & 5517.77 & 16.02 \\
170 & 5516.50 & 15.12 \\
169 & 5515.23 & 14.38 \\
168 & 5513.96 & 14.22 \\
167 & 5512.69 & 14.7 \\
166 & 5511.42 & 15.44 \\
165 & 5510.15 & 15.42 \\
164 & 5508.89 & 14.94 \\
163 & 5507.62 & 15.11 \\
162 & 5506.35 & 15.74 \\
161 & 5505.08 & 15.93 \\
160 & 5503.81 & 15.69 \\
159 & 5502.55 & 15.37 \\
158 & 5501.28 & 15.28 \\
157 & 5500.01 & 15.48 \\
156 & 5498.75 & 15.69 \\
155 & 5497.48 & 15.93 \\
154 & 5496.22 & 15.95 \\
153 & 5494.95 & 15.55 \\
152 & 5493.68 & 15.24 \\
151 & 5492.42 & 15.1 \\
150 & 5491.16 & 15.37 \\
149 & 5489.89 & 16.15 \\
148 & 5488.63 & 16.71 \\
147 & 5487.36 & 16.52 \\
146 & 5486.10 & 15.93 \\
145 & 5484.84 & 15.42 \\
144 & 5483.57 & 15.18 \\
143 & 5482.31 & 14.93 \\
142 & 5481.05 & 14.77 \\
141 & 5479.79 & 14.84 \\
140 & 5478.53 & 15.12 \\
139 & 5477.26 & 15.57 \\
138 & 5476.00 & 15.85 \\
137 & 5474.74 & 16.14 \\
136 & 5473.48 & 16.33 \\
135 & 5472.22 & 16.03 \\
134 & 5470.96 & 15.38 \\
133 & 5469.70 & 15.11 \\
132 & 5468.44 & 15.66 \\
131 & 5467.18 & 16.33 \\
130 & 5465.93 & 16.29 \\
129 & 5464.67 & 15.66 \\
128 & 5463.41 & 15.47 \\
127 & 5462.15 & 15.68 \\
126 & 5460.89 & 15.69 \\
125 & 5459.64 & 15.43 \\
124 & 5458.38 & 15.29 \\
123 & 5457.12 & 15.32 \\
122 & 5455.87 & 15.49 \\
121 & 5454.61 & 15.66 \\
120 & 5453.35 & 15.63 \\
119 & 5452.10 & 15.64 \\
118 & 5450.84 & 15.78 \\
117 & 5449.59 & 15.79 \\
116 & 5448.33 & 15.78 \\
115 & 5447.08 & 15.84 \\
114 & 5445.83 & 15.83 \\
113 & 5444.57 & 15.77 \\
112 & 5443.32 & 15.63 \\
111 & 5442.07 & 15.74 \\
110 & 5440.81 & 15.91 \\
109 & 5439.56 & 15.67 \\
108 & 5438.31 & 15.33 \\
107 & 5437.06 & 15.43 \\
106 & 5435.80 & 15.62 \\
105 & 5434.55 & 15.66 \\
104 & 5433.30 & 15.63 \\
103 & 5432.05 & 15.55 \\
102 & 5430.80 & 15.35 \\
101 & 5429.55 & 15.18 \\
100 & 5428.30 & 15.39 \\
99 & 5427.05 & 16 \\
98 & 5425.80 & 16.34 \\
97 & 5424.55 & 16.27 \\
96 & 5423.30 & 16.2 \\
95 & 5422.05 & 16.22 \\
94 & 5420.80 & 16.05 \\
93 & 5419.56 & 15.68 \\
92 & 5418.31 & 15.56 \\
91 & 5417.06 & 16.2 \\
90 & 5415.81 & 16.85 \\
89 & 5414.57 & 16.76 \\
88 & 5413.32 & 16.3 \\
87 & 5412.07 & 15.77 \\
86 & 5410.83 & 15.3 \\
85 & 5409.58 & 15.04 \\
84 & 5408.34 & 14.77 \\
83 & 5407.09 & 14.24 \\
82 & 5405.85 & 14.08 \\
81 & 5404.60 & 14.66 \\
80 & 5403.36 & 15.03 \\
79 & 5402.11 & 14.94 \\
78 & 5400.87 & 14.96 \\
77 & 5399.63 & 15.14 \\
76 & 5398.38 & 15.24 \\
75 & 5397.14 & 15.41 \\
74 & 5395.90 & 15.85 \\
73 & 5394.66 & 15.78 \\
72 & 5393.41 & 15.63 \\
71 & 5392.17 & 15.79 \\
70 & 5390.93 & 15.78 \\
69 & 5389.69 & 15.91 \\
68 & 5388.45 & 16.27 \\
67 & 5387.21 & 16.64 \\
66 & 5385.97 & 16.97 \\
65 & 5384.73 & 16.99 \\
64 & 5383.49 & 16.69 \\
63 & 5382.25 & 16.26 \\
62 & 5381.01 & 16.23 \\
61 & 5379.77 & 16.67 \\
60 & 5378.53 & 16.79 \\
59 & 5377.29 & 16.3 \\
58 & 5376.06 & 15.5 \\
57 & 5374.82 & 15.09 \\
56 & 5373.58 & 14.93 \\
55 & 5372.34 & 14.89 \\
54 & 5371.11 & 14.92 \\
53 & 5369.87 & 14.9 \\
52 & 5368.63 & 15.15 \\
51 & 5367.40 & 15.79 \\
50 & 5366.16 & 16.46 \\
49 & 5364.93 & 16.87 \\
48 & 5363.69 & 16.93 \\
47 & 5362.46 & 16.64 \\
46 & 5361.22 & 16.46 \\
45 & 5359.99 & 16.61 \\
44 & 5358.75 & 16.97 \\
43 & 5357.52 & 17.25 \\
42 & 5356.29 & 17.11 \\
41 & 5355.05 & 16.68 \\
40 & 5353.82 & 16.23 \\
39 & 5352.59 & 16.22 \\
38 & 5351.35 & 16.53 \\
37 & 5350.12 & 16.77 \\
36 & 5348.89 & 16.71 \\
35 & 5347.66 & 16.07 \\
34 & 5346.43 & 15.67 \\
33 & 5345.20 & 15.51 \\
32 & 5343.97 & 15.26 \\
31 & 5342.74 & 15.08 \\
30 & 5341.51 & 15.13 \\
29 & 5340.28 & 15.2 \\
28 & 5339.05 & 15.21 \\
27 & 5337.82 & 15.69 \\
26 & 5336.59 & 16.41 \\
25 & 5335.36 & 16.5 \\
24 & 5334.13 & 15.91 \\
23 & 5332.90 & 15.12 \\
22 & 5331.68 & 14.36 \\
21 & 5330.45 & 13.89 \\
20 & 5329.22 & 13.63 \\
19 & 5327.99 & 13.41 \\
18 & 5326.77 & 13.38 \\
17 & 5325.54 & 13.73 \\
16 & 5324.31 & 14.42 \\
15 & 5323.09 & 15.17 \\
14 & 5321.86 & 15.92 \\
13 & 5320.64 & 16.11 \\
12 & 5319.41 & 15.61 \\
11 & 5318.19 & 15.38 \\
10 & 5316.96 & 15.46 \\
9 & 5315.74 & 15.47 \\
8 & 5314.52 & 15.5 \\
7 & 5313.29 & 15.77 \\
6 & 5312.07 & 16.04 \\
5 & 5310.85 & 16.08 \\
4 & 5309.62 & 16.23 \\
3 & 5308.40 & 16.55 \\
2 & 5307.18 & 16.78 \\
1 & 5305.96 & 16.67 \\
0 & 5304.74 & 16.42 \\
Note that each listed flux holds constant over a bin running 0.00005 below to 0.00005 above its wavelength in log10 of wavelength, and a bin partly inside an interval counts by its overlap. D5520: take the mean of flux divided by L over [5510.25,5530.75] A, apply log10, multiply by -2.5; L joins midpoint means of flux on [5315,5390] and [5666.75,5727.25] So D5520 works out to 0.02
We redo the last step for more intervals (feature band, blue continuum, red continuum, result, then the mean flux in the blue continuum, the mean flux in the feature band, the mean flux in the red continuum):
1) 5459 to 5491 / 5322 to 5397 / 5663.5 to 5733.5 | 0.02 mag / 15.8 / 15.7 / 16.2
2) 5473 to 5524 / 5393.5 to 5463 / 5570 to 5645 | 0.01 mag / 15.6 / 15.6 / 15.9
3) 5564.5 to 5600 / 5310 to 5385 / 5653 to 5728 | 0.02 mag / 15.7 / 15.6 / 16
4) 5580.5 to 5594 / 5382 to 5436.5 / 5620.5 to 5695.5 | 0.04 mag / 15.7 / 15.4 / 16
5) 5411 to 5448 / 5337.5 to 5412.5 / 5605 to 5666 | 0.00 mag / 15.8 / 15.8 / 16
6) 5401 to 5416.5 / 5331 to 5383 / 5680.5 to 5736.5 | 0.05 mag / 16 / 15.3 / 16.2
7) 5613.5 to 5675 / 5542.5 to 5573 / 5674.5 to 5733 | 0.02 mag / 16.1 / 15.9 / 16.2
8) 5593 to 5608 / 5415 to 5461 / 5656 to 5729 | 0.01 mag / 15.7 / 15.8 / 16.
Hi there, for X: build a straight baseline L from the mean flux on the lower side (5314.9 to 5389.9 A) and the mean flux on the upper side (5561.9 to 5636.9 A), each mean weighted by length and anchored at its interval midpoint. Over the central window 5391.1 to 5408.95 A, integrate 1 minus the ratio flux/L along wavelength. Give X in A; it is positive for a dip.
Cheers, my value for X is 0.8 A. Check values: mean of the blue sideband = 15.8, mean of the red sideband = 15.9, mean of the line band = 15.1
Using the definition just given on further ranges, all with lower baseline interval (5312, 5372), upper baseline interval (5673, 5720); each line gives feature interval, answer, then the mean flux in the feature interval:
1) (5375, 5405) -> -0.4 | 15.9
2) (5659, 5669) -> 0.4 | 15.4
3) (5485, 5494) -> 0.0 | 15.9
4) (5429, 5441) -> 0.2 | 15.5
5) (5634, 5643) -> -0.3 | 16.5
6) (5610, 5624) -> -0.2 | 16.2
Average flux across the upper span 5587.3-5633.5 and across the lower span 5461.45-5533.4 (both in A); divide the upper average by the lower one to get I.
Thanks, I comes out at 1.0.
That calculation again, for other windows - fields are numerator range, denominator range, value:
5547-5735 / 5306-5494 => 1.02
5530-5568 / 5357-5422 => 1.02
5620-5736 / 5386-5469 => 1.03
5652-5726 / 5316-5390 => 1.01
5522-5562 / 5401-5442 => 1.04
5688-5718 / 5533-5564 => 0.97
